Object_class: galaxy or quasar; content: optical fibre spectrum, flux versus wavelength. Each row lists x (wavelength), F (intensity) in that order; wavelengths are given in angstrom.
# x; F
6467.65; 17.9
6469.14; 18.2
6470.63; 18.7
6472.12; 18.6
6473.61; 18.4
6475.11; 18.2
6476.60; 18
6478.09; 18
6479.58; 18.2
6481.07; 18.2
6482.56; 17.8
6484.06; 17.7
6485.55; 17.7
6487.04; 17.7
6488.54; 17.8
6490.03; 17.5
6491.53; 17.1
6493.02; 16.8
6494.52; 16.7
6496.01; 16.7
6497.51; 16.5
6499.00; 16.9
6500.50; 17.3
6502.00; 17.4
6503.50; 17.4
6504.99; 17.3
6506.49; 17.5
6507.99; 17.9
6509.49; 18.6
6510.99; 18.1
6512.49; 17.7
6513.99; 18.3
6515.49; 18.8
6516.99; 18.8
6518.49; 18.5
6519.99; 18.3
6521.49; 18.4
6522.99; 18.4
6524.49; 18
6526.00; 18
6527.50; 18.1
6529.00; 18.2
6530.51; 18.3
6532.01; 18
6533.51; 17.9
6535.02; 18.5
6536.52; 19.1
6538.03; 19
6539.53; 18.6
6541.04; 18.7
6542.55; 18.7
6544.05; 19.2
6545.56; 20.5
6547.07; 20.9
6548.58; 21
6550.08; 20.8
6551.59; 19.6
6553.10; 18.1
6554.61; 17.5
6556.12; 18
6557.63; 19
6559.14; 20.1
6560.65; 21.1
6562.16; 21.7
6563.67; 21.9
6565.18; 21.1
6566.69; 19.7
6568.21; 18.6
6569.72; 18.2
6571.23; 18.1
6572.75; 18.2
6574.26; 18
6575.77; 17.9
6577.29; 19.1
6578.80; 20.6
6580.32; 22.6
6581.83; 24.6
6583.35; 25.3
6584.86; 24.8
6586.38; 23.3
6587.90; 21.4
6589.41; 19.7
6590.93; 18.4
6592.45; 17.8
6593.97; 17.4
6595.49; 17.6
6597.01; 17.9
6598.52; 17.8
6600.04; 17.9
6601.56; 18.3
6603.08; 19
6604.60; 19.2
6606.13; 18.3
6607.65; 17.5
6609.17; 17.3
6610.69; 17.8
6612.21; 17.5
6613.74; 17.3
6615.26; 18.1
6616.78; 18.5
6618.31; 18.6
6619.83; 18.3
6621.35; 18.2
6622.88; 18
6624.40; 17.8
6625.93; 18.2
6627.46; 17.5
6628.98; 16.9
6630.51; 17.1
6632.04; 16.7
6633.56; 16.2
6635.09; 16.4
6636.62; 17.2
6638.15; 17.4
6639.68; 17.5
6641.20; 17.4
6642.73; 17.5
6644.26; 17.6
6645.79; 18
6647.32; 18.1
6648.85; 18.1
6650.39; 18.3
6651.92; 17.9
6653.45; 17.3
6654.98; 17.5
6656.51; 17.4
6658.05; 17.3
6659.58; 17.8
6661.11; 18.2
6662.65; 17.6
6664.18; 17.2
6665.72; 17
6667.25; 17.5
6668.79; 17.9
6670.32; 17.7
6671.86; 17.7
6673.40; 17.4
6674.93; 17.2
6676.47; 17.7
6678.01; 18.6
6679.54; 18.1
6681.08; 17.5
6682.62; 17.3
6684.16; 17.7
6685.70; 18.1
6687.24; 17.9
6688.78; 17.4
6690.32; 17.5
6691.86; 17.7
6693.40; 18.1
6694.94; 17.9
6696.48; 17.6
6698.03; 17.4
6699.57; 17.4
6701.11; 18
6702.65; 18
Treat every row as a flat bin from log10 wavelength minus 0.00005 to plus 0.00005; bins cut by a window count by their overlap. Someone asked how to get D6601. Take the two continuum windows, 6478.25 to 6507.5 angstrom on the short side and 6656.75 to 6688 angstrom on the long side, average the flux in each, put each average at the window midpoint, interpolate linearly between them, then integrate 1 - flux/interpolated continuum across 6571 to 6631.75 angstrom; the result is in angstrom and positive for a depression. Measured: -4.8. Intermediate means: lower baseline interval 17.4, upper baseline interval 17.7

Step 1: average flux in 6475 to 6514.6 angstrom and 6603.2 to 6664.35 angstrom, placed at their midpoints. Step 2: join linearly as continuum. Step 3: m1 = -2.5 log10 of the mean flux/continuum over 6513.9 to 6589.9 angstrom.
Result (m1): -0.12 mag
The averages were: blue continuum 17.6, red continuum 17.7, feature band 19.6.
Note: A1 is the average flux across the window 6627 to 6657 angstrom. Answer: 17.4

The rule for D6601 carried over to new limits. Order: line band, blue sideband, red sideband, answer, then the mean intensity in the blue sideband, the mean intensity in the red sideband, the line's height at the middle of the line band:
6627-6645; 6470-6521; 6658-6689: 0.6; 17.8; 17.7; 17.7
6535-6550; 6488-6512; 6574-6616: -1.0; 17.3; 19.4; 18.3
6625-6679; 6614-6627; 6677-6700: 1.4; 18.2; 17.8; 18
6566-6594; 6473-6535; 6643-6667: -4.0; 17.8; 17.7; 17.8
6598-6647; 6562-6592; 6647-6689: 3.7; 20.6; 17.7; 19.2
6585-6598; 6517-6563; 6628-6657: -0.9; 19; 17.4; 18.2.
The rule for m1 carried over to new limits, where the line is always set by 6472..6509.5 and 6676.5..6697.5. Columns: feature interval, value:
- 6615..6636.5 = 0.009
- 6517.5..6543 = -0.047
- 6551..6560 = -0.064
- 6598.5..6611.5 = -0.026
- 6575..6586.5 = -0.248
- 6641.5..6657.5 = 0.000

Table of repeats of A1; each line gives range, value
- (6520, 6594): 19.6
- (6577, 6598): 20.8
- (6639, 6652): 17.8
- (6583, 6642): 18.3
